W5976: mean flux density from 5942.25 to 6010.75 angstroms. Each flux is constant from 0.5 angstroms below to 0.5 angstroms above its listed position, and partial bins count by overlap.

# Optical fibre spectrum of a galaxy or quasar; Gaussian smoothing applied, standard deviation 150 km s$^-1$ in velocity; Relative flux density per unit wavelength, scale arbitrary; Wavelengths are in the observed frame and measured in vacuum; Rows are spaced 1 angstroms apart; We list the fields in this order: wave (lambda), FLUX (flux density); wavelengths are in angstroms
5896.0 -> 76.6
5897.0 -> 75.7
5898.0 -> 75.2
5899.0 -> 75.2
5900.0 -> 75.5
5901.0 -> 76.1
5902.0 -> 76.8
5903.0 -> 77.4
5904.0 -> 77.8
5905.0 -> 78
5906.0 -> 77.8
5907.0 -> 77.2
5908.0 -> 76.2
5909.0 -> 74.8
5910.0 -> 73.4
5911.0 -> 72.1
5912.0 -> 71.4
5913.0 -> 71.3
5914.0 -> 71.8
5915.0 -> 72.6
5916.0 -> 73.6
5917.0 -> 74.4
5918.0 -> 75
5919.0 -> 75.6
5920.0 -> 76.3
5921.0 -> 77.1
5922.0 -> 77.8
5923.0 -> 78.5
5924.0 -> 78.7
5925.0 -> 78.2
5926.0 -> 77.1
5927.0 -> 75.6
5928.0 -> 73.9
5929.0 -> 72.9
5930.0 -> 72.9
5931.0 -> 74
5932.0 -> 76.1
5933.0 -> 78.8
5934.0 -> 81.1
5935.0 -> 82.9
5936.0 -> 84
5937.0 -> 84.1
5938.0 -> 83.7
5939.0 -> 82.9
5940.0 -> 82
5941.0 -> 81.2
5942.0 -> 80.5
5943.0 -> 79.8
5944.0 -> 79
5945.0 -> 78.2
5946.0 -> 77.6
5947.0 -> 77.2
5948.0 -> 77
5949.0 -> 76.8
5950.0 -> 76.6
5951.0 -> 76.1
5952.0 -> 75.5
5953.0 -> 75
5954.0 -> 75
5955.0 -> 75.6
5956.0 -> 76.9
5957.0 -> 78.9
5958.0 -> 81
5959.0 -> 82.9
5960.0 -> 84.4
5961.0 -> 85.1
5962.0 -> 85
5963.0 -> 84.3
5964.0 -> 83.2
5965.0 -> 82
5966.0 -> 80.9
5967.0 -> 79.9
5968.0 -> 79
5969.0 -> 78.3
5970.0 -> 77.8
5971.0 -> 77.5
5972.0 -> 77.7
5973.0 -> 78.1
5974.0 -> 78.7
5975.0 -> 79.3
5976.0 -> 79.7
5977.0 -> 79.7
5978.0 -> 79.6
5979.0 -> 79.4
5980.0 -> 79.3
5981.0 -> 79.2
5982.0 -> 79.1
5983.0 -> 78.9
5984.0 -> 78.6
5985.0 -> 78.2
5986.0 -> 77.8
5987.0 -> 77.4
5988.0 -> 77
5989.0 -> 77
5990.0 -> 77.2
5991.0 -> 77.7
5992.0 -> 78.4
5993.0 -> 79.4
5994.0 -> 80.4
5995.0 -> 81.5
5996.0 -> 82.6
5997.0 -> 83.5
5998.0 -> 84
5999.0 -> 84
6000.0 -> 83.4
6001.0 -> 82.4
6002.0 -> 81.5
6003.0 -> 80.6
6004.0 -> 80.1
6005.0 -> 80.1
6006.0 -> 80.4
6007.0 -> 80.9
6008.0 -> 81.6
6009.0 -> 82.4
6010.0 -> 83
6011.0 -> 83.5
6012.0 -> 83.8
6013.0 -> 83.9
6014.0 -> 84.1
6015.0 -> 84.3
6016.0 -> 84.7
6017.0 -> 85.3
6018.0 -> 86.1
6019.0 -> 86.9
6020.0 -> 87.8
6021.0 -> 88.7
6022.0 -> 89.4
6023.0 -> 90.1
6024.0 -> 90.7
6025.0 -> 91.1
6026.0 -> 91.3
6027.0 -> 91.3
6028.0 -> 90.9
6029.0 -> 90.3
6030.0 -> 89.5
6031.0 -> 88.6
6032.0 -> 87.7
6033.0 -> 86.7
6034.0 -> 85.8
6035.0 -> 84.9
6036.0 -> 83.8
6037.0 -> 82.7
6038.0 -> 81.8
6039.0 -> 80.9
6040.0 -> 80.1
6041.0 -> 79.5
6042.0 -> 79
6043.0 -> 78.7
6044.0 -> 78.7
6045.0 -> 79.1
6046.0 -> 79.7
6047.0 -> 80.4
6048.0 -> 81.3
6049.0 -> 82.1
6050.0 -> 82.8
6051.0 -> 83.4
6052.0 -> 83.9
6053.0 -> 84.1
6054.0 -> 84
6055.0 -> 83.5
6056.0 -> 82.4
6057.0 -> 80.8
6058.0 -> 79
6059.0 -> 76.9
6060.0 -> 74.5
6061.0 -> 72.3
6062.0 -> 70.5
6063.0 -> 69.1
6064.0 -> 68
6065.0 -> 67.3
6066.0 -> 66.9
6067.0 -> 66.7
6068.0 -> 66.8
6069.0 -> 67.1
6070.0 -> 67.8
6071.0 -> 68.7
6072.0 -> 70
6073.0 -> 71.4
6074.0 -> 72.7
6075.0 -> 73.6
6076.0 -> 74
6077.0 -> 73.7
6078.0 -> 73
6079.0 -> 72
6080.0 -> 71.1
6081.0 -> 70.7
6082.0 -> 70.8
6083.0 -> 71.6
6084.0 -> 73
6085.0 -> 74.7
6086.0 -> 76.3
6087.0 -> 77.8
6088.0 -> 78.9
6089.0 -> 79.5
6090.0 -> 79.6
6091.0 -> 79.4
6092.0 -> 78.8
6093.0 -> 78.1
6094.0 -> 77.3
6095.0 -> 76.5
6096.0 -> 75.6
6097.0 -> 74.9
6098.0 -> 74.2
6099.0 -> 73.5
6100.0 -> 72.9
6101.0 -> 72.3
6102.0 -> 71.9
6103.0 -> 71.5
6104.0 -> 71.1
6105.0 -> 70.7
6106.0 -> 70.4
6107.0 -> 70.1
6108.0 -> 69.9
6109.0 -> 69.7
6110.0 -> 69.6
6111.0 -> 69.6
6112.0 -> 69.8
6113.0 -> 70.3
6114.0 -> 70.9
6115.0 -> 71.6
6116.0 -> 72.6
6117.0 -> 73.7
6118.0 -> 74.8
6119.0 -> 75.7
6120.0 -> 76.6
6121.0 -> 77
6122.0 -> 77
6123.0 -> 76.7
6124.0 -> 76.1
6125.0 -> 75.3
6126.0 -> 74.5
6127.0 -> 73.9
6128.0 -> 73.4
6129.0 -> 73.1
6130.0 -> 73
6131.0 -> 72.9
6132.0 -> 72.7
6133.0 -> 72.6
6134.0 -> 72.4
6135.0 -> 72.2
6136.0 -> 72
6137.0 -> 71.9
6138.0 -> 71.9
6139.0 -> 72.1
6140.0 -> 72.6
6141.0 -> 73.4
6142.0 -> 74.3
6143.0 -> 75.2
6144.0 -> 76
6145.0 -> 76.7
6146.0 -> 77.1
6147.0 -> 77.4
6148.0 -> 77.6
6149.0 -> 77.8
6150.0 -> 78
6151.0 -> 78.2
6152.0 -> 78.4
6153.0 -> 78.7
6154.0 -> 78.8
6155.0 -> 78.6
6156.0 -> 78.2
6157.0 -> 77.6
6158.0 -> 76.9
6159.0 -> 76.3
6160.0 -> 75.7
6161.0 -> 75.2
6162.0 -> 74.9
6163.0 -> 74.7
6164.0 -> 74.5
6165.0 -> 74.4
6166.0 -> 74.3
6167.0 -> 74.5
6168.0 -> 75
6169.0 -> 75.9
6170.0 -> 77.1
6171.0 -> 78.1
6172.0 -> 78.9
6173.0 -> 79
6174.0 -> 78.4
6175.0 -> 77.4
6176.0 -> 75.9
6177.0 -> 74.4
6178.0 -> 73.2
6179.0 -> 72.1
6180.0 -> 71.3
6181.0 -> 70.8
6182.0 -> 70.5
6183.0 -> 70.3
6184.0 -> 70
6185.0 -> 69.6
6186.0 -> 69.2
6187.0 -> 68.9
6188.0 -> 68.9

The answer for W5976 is 79.7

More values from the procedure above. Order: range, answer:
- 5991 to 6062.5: 83.1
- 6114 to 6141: 73.7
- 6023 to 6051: 84.5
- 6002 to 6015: 82.1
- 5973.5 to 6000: 79.6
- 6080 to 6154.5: 74.3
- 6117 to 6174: 75.5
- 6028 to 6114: 76.2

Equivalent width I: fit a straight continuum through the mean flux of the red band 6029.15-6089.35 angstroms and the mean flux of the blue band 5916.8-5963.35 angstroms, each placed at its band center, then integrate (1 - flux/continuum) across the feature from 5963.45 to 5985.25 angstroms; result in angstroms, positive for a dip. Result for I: -0.3 angstroms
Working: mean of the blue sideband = 78.6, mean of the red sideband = 77.1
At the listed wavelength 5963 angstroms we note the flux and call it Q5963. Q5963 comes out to 84.3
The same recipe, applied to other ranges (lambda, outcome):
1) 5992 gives 78.4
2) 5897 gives 75.7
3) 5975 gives 79.3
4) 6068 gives 66.8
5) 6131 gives 72.9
